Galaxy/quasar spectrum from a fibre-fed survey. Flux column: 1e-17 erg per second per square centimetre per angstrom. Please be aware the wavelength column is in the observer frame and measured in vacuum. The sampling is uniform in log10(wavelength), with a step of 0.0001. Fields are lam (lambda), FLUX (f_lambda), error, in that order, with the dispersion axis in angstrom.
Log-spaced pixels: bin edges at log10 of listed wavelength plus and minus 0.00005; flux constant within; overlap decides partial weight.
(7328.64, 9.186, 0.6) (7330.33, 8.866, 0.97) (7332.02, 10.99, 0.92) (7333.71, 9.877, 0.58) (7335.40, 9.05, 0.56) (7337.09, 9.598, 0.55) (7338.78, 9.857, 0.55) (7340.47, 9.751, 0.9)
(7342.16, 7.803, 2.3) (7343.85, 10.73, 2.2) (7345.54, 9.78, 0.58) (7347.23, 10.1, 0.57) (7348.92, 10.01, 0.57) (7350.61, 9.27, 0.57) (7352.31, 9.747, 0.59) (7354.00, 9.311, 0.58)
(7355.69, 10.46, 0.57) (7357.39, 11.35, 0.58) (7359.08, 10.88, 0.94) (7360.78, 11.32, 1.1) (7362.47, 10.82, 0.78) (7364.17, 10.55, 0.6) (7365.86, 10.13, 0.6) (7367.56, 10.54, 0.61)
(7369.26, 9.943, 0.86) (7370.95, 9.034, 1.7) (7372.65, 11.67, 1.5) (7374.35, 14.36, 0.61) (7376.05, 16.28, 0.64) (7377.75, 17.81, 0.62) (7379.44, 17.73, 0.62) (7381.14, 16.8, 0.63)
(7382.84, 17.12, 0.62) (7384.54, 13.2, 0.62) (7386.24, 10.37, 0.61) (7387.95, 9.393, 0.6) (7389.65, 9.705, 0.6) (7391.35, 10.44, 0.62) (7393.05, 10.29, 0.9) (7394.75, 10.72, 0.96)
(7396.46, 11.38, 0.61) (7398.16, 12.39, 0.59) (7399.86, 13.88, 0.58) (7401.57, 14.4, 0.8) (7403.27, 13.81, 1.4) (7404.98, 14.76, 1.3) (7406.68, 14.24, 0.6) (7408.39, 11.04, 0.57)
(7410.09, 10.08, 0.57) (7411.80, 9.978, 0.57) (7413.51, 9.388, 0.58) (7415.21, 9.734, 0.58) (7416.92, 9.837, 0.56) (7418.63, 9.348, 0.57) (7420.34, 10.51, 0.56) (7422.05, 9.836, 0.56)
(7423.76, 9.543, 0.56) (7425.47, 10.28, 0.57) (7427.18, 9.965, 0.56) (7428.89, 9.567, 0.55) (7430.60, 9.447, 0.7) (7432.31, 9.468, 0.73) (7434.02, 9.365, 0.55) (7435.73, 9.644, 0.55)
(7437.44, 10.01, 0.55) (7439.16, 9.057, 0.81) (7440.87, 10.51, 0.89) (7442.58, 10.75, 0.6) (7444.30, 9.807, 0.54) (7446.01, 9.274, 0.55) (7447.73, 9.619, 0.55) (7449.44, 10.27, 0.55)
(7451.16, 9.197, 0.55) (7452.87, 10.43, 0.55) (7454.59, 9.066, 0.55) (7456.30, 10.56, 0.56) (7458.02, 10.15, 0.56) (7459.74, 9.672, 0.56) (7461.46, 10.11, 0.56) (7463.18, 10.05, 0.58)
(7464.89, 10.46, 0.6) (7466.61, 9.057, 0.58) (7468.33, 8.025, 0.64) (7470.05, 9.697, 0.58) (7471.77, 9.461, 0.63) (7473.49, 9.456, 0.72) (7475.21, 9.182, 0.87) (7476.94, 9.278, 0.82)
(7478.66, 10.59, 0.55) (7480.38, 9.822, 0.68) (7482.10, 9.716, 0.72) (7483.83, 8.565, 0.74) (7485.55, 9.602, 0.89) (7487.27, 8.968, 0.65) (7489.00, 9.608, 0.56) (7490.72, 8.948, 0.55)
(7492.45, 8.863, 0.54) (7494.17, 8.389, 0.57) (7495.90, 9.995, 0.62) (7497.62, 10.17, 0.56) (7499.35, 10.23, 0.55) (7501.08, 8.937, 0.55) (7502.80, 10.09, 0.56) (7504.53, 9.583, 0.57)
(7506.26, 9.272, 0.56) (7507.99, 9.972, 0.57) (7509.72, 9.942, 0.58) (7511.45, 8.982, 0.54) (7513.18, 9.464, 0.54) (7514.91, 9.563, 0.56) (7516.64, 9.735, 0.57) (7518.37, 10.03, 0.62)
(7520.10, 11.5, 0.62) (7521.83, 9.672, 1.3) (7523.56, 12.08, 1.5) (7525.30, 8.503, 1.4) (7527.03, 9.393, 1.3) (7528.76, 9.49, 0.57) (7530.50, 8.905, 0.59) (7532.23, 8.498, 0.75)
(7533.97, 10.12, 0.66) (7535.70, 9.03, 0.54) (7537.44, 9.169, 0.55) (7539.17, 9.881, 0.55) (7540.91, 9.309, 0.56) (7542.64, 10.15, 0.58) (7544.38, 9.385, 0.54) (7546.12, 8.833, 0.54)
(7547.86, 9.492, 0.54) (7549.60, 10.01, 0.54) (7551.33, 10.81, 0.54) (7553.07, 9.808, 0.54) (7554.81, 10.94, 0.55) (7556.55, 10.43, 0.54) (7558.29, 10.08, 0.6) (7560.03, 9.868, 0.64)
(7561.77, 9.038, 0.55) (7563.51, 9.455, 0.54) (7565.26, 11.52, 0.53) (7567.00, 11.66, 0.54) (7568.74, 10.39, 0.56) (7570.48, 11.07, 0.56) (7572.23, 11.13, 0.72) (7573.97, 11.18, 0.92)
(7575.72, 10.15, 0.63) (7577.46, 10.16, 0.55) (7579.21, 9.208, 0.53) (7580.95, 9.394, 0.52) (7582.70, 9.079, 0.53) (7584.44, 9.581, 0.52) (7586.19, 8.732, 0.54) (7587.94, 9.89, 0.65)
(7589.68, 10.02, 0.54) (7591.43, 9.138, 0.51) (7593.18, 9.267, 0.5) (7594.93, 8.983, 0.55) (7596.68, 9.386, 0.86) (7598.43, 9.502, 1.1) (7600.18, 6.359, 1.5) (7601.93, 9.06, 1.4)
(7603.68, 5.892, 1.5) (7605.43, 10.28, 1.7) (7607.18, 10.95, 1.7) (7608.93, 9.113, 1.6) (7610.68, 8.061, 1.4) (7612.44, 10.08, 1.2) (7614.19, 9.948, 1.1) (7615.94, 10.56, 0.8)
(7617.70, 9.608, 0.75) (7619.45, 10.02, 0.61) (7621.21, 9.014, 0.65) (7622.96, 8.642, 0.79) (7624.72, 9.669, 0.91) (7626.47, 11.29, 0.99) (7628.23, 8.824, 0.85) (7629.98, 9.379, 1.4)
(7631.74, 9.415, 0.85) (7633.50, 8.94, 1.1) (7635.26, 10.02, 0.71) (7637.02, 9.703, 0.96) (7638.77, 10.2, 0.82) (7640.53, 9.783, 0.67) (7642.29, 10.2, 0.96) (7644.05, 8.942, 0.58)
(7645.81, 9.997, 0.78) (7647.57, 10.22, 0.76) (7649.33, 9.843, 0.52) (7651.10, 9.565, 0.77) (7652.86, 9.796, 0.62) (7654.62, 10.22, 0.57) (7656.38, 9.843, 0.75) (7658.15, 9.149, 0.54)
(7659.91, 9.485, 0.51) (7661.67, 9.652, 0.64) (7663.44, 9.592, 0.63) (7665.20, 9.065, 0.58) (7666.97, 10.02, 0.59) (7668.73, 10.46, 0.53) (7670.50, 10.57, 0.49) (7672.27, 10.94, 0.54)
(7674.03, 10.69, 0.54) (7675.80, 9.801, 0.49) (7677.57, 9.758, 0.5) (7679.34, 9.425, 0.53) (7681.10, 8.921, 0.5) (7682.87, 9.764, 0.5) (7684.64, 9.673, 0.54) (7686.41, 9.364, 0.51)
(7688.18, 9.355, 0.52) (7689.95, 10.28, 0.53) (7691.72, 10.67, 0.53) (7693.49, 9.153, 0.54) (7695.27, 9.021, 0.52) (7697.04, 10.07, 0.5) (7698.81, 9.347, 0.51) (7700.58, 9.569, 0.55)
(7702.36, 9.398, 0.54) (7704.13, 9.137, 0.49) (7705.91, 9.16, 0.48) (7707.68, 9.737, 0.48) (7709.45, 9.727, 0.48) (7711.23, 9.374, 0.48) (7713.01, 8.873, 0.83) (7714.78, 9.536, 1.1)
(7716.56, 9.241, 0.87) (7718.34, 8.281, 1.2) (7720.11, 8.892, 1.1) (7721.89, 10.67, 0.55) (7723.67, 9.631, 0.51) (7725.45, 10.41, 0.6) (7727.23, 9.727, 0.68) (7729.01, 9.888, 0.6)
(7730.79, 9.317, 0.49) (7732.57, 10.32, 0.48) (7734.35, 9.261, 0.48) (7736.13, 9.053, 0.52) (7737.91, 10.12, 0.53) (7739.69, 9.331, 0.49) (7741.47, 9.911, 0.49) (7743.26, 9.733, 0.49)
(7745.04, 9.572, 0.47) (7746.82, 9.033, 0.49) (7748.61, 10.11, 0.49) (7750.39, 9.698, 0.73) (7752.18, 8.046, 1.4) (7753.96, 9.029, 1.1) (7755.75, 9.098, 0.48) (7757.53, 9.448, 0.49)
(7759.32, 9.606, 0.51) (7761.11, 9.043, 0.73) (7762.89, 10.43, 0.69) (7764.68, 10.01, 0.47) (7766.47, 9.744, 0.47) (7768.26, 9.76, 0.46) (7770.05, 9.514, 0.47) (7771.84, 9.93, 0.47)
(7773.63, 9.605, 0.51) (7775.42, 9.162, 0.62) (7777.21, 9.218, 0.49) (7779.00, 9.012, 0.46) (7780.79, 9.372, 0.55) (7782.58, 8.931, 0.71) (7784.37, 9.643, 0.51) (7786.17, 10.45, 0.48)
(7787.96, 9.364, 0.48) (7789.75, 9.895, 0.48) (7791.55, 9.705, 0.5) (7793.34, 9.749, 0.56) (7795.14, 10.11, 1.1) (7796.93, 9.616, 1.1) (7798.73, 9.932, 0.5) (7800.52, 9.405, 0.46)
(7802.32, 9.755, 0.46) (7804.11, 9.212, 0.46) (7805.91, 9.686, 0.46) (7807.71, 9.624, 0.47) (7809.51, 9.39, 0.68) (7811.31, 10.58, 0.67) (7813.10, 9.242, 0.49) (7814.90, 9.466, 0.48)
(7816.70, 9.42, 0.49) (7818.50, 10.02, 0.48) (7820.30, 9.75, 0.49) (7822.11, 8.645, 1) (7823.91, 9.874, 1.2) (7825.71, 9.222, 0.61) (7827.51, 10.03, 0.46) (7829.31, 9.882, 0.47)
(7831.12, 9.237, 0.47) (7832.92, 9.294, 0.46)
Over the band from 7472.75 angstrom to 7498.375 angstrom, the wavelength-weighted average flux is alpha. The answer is 9.41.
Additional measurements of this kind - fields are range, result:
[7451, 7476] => 9.65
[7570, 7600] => 9.66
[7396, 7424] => 11.5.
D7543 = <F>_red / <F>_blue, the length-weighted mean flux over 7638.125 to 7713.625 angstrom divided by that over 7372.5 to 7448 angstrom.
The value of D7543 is 0.85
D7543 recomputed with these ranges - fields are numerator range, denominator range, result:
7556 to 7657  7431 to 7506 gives 1.01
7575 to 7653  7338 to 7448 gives 0.86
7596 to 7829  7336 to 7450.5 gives 0.87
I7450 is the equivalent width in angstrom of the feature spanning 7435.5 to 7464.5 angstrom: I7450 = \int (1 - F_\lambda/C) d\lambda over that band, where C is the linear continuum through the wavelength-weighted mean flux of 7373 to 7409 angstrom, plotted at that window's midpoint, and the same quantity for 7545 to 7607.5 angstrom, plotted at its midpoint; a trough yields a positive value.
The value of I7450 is 5.4 angstrom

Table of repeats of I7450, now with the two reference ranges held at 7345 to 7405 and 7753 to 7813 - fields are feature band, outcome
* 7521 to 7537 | 2.2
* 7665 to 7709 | 1.7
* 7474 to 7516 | 6.5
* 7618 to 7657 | 2.7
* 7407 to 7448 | 6.1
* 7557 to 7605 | 5.1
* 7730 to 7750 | 0.5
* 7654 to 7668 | 0.9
